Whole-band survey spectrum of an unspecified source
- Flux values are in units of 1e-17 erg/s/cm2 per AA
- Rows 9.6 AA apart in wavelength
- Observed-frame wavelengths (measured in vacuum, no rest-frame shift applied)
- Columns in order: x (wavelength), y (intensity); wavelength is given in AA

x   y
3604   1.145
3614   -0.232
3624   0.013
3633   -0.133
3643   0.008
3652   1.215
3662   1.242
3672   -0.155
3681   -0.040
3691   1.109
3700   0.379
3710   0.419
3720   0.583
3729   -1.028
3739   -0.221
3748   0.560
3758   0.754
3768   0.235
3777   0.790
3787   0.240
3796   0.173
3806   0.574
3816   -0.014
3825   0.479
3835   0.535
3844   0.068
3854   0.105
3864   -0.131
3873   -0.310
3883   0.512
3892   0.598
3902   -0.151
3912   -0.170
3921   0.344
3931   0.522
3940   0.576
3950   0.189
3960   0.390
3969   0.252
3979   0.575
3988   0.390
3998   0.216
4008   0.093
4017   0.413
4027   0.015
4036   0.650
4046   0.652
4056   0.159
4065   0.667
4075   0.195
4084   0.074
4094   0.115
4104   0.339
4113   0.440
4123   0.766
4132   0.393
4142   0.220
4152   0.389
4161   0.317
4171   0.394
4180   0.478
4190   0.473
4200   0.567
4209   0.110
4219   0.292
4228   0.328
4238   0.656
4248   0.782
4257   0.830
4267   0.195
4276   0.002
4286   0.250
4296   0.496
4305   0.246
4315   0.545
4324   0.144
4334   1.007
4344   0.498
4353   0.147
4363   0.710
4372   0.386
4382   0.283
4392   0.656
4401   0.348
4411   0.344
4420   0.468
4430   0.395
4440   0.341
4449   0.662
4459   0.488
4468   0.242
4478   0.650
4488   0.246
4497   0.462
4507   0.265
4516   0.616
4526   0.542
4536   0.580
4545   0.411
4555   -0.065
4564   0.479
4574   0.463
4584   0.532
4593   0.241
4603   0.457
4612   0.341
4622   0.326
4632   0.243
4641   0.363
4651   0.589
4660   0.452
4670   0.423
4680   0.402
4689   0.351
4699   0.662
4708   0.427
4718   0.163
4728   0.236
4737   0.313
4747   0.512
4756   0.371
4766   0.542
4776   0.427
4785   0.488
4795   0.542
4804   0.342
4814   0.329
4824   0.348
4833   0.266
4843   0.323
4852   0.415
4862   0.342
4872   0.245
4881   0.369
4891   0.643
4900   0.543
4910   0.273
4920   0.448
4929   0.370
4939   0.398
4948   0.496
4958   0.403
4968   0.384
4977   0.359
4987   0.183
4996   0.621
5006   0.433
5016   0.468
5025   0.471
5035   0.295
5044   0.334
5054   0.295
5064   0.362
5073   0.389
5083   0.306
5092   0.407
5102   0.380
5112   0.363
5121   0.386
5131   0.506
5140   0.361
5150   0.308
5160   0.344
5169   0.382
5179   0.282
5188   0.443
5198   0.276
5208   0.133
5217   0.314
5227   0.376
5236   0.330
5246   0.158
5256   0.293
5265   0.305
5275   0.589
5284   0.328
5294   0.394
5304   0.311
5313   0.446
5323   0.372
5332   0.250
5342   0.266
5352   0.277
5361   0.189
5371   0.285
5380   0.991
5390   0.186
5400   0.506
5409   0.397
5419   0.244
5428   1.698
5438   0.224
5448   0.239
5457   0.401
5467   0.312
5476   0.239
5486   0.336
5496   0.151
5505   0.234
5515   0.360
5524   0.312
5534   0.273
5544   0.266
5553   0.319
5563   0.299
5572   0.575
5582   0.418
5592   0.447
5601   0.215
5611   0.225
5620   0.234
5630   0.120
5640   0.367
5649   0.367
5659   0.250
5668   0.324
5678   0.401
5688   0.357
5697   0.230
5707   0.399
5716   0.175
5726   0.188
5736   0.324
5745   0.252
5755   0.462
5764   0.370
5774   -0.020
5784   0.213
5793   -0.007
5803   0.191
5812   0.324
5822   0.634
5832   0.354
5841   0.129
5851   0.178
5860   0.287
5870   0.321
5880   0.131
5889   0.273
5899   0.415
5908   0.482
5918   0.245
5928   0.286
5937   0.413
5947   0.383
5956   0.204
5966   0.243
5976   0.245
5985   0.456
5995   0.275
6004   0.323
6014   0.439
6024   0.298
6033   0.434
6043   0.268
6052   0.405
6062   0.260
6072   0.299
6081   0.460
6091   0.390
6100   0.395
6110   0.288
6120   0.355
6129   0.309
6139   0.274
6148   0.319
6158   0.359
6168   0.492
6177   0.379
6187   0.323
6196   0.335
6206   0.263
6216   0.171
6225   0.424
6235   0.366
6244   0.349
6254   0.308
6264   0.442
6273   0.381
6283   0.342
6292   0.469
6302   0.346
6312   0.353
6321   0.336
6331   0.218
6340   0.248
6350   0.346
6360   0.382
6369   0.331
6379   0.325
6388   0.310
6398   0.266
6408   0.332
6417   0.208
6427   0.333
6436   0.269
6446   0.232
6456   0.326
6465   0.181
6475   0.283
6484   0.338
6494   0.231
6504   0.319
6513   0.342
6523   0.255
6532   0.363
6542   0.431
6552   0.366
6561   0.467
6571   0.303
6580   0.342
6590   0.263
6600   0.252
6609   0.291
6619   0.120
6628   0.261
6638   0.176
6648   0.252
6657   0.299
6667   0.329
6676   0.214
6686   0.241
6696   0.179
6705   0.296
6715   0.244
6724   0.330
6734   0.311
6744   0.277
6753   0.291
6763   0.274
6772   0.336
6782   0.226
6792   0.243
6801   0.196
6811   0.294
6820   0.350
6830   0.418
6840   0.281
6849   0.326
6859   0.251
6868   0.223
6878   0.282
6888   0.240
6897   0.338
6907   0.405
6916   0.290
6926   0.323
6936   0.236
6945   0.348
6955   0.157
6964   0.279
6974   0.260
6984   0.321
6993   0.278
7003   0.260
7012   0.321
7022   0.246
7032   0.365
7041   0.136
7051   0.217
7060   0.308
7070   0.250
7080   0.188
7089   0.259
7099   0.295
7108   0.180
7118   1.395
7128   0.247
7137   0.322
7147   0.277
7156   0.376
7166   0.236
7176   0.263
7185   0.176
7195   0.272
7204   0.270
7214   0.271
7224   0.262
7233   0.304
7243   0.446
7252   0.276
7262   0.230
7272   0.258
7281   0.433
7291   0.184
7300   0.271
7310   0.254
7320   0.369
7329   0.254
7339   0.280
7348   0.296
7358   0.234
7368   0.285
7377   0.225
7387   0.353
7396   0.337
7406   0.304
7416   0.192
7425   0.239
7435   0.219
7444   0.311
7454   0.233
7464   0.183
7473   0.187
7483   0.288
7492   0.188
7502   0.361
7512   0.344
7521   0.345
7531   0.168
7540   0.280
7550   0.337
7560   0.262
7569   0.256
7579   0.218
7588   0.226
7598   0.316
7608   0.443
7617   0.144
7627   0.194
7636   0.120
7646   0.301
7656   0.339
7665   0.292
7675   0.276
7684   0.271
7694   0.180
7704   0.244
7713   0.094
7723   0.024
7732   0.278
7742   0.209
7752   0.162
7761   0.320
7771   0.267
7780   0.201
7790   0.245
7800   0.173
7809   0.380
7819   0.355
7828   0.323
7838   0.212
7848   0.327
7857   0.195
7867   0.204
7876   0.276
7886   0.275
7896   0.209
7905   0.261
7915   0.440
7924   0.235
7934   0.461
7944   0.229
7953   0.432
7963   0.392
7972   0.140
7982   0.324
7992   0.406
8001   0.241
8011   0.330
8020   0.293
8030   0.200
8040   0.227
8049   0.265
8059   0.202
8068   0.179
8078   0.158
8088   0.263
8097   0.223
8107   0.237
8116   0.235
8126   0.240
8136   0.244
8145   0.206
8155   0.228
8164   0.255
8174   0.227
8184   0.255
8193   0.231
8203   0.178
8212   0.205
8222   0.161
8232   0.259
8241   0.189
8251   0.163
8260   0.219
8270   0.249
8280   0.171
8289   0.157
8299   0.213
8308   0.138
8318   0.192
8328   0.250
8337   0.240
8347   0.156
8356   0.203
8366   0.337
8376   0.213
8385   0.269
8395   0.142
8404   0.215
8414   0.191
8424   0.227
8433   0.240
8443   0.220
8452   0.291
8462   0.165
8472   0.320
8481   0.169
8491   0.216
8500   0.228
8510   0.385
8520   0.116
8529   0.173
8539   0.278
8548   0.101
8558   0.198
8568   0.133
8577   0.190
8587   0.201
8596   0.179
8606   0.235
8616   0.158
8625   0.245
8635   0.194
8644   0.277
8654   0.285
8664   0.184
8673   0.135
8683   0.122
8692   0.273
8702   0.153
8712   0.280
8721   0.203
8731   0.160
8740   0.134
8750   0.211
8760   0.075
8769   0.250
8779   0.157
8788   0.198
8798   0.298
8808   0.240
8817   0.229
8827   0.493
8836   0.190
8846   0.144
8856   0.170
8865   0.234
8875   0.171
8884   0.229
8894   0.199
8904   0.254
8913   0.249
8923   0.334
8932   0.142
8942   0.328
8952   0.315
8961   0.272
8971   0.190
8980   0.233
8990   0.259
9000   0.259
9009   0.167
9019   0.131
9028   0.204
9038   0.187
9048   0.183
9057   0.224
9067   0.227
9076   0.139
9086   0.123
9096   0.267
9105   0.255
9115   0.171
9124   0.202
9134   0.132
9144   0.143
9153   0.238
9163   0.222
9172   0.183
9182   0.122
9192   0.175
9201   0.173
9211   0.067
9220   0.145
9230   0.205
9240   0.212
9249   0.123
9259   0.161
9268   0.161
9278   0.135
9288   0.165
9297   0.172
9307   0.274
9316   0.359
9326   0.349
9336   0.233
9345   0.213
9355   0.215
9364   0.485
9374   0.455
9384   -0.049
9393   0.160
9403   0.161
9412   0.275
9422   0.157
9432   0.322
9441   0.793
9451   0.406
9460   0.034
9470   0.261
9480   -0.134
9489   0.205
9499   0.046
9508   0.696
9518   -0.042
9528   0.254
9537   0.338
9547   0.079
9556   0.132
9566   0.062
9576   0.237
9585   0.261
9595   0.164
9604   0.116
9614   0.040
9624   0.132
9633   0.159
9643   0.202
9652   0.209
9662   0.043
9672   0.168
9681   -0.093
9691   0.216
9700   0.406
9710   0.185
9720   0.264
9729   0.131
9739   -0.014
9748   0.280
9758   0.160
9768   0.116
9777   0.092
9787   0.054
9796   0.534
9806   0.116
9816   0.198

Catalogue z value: 0.08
